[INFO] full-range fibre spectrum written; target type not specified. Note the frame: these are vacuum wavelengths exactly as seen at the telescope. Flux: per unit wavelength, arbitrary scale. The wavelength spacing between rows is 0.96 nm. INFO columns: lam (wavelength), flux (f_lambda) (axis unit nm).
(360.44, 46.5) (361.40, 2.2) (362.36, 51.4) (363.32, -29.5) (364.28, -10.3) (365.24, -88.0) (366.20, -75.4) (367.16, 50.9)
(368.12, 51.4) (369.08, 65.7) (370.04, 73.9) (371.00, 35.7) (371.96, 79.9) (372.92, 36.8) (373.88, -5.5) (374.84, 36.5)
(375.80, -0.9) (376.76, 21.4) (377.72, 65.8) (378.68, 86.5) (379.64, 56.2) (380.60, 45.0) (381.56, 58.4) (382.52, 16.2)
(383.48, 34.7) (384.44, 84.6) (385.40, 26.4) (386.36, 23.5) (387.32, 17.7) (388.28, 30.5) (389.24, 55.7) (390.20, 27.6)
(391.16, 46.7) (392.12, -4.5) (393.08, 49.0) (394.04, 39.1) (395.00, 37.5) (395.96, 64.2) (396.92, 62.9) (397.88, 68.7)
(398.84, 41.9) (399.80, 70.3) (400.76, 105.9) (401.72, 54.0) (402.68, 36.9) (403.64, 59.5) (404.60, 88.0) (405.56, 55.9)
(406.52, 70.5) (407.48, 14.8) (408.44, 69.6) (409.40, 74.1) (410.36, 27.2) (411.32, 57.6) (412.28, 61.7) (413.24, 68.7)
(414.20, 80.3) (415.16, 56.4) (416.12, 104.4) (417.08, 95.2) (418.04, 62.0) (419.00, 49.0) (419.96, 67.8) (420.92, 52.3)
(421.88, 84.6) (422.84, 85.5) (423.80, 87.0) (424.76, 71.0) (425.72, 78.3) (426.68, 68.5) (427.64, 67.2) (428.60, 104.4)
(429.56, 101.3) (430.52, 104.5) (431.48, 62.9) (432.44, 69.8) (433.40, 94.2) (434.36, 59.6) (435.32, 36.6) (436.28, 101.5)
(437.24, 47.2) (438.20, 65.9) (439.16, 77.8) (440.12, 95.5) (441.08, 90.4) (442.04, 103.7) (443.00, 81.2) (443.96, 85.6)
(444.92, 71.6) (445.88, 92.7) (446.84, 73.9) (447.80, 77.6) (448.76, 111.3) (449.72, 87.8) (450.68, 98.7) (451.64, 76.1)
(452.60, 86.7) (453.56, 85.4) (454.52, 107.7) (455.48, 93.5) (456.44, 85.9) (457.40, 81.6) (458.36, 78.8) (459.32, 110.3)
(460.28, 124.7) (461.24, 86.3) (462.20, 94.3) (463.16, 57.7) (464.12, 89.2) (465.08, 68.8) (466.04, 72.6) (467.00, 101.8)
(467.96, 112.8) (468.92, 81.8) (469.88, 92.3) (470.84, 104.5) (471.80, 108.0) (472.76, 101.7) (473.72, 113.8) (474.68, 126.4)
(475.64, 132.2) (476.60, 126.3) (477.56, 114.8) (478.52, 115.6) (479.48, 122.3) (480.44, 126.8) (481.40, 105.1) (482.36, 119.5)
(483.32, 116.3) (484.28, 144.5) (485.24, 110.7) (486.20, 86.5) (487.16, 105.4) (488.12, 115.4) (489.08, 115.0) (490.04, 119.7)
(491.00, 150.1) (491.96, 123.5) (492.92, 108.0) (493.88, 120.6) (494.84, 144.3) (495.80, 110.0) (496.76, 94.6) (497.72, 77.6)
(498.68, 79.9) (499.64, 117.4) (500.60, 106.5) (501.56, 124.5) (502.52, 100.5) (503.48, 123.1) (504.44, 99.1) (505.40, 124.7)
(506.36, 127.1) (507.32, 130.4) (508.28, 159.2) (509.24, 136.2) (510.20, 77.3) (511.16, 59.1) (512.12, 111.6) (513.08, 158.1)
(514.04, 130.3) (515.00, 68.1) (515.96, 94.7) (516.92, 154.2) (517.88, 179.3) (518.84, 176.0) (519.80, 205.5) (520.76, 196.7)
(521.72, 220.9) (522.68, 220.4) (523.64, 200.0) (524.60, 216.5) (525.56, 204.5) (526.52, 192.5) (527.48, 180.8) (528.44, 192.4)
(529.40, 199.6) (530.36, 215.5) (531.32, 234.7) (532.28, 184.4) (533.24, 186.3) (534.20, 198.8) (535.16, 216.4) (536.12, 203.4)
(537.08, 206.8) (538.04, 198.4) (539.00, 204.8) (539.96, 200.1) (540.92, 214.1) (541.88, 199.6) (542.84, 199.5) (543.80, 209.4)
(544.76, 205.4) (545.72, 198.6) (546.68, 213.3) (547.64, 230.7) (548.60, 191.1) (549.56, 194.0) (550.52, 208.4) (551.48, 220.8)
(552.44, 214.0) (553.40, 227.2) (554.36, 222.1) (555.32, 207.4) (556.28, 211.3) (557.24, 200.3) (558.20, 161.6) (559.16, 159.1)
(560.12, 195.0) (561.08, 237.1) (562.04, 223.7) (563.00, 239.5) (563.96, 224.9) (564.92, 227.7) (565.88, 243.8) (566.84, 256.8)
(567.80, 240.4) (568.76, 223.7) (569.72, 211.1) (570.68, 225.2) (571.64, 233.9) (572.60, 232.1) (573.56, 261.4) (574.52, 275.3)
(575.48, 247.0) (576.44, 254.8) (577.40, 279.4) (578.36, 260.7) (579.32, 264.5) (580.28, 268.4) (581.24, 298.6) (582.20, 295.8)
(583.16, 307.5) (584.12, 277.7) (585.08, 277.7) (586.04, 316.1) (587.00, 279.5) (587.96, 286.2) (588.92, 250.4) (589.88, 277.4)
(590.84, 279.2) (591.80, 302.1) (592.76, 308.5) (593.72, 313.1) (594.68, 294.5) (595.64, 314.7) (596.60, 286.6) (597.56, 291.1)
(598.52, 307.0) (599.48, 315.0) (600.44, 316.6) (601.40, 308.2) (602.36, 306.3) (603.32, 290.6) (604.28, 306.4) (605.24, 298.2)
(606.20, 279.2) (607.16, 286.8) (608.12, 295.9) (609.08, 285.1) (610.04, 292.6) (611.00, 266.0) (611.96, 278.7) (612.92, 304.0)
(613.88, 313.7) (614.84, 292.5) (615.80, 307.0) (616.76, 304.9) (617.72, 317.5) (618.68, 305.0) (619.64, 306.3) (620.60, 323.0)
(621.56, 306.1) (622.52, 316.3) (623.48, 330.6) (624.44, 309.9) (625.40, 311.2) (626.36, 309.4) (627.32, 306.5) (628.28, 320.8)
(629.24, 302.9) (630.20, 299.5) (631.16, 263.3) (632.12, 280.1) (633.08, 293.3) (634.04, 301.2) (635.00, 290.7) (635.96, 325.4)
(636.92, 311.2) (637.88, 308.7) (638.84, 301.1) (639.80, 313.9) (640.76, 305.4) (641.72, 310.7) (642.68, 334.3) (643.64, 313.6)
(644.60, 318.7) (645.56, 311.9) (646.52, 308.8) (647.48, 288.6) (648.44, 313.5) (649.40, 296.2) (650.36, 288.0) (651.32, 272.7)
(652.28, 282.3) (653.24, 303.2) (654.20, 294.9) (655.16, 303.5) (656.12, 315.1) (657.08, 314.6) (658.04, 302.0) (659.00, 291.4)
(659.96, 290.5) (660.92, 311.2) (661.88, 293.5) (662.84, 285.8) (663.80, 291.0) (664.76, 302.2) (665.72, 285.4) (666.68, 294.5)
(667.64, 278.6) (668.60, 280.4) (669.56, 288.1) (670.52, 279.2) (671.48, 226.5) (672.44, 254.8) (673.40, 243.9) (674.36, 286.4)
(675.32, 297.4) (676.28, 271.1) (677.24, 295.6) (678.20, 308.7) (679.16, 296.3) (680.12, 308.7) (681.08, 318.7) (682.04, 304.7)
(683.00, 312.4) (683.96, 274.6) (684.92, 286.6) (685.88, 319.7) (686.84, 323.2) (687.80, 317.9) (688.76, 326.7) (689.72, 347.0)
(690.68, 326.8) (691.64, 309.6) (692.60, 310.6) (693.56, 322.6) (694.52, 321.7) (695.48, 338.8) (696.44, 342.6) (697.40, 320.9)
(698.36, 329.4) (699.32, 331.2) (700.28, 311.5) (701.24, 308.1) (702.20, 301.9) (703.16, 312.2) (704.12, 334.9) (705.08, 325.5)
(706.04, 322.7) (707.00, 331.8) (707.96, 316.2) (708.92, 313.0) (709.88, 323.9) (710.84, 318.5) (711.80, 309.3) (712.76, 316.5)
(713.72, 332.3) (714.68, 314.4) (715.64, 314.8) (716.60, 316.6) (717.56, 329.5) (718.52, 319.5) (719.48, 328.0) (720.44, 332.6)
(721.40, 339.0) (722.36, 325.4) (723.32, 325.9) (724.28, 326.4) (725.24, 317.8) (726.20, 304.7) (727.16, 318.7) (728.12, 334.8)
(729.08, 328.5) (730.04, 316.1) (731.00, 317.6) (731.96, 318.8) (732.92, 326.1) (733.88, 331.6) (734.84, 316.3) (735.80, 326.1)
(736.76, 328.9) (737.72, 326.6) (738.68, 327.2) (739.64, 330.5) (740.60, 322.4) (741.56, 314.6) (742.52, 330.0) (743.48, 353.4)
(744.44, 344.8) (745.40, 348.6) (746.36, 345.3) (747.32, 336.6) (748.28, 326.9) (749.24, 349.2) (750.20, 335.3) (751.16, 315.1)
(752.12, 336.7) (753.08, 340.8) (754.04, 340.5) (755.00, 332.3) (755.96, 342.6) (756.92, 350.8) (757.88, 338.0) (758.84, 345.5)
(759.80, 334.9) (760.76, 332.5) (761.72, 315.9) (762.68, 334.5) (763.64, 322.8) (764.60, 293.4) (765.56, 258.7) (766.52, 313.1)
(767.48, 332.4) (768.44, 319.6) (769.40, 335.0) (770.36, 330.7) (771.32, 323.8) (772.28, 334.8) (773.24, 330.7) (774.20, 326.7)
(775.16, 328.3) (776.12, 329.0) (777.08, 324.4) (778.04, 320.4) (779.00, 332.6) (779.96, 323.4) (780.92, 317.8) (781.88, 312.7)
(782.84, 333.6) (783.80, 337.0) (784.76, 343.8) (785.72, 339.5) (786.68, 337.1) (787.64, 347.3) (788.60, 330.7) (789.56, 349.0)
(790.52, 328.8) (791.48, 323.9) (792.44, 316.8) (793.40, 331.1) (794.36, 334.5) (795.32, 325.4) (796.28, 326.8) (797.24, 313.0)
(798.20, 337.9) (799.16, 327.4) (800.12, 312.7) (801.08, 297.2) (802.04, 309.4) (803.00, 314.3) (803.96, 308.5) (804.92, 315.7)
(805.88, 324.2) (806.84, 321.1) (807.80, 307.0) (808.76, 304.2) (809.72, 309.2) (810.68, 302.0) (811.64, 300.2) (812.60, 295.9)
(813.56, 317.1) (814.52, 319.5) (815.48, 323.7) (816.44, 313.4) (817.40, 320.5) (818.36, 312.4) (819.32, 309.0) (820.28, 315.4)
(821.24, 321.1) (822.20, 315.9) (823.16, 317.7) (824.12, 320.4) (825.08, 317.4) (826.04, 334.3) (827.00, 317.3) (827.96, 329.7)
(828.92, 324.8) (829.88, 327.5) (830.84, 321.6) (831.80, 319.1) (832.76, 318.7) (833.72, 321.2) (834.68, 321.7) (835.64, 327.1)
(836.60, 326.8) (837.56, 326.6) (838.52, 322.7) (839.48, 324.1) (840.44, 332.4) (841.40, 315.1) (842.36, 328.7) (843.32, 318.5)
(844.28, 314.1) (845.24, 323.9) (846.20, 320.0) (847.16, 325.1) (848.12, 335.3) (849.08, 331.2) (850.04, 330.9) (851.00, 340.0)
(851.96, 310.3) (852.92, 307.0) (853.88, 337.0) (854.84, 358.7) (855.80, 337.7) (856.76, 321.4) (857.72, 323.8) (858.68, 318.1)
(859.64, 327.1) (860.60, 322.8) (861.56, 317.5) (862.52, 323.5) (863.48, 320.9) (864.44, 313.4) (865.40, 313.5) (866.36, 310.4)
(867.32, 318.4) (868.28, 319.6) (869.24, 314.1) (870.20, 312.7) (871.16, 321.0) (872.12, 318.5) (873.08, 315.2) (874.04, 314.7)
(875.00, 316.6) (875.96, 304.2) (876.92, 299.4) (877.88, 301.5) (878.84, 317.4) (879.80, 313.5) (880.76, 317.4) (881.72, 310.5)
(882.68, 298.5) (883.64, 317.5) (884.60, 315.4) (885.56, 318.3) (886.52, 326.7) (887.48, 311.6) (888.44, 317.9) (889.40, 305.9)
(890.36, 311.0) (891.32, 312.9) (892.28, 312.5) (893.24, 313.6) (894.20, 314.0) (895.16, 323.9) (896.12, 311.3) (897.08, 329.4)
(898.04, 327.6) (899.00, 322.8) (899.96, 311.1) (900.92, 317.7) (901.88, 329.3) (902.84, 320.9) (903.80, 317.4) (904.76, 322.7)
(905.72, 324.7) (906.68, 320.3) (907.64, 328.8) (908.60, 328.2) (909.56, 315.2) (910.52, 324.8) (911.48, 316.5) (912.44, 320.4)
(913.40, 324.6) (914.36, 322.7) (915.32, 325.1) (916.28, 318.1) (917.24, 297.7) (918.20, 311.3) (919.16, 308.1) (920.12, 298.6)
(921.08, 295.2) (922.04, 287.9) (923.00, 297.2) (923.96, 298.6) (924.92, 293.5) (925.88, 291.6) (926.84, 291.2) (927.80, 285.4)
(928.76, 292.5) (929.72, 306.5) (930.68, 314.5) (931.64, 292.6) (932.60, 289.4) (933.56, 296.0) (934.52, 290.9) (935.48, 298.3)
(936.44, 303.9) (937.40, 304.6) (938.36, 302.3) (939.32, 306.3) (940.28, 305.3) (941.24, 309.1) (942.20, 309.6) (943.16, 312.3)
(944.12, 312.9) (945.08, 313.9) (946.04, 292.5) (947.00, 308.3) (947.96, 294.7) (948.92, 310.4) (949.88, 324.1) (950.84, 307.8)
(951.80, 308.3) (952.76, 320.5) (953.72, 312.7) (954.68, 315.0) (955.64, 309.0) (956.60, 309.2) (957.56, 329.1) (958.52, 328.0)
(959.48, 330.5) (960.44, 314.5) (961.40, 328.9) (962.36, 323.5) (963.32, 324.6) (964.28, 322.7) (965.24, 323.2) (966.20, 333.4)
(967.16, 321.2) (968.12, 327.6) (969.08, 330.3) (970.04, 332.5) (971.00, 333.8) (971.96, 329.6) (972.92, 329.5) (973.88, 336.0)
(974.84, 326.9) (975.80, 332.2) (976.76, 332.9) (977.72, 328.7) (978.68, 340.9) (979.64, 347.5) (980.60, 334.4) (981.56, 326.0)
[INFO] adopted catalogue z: 0.299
